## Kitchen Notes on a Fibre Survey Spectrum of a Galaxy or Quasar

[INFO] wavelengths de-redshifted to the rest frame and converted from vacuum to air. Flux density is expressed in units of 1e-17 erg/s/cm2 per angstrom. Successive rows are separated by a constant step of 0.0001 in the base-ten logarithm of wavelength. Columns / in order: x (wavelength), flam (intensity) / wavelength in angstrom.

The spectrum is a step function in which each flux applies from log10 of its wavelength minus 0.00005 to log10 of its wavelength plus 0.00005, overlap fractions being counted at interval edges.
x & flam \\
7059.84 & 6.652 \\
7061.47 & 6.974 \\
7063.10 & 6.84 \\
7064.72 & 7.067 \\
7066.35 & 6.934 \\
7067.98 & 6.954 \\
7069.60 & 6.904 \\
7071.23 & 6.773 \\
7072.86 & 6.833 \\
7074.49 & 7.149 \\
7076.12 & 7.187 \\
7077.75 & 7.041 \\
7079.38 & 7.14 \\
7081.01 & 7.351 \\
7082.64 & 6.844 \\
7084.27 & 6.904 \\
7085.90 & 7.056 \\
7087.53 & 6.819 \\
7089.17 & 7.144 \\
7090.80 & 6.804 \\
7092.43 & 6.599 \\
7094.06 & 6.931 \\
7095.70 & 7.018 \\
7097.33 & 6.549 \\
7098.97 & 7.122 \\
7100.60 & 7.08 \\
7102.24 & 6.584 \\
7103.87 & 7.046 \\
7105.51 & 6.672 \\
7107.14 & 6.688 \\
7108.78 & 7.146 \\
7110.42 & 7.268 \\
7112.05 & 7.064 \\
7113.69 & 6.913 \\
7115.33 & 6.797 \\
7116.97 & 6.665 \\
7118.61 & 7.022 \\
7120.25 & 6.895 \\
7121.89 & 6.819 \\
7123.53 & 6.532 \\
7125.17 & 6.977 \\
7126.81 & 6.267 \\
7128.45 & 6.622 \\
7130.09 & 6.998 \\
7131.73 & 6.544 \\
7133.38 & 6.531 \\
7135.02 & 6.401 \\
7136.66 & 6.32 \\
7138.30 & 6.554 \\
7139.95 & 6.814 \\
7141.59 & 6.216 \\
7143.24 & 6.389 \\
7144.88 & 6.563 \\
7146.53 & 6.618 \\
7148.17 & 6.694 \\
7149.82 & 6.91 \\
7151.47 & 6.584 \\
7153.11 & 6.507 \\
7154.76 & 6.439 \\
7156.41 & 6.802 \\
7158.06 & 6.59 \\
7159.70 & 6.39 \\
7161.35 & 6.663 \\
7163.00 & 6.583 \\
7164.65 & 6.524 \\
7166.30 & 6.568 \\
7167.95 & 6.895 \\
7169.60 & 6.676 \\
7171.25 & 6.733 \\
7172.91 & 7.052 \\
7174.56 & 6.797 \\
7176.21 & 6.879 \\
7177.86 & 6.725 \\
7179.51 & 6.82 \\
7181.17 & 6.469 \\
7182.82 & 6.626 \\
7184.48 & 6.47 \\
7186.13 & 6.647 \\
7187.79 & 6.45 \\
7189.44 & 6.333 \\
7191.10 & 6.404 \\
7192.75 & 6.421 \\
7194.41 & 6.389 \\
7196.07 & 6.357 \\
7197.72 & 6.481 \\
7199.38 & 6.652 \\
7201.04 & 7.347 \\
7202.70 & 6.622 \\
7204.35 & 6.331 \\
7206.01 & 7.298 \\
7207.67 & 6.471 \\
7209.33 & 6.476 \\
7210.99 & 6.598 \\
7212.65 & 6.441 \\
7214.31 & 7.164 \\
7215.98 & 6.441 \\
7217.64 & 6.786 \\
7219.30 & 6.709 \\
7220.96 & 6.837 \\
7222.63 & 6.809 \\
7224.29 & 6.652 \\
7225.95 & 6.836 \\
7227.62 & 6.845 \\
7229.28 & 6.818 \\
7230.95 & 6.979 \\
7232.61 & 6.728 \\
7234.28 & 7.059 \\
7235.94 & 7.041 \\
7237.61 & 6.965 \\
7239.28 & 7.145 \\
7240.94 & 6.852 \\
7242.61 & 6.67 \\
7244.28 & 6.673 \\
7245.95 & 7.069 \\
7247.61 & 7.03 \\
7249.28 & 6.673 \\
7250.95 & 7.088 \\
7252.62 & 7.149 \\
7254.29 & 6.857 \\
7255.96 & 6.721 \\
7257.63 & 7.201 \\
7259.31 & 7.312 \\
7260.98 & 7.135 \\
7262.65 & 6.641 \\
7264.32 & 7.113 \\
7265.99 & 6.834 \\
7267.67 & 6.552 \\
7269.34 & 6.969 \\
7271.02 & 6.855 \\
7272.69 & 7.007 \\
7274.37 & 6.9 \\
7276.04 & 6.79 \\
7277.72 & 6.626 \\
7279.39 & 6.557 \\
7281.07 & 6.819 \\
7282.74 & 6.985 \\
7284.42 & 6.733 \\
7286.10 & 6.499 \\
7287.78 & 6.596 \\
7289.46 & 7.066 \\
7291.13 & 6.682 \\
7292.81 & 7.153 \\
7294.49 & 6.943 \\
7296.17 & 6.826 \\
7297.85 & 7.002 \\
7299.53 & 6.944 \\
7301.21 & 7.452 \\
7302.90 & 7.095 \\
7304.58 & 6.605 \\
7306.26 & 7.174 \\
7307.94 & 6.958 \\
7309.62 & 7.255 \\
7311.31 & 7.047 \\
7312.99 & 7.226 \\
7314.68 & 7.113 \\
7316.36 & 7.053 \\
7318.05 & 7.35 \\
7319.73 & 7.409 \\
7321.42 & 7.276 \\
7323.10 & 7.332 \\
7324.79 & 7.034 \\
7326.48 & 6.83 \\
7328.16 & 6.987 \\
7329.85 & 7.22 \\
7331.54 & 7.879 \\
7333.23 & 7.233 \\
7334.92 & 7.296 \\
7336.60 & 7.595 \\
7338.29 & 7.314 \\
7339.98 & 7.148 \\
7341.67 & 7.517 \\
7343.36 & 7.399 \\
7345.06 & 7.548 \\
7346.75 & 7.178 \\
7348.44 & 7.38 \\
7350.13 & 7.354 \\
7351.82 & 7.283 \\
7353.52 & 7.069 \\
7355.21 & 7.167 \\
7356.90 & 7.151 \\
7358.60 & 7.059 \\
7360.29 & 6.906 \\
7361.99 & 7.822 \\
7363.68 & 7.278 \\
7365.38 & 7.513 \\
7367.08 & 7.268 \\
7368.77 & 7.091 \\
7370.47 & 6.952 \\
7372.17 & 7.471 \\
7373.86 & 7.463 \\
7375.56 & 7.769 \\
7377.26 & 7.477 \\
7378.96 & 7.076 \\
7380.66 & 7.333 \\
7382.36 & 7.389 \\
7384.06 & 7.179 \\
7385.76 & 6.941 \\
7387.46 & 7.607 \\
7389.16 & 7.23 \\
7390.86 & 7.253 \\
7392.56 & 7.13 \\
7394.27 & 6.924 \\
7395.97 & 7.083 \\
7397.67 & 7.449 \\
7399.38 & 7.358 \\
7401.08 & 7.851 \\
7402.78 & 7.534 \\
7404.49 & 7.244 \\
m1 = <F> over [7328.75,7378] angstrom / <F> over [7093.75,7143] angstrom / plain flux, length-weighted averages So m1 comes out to 1.1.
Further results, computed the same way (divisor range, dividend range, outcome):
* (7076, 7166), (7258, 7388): 1.05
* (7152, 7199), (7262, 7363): 1.07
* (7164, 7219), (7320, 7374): 1.10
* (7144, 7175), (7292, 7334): 1.07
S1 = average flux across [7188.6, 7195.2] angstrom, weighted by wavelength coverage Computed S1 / 6.39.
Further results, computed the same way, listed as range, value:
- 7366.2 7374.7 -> 7.25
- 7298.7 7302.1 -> 7.18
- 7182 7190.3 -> 6.5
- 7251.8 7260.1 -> 7.04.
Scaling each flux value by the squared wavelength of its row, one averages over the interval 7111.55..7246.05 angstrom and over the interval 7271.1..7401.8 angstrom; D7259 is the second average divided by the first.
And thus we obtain 1.12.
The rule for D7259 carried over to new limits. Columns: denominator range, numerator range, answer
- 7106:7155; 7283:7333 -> 1.11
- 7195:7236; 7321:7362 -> 1.12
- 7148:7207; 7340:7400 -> 1.16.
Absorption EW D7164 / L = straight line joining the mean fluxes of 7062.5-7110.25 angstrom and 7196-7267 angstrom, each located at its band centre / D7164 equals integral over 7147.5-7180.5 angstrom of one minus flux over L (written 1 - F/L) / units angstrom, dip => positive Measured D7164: 0.9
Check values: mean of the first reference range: 6.94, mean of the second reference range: 6.84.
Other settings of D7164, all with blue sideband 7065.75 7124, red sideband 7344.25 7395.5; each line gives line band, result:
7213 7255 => 1.4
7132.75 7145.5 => 0.9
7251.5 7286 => 1.3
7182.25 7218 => 2.3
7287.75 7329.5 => 0.8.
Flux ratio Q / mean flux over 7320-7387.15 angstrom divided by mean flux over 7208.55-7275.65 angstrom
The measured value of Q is 1.06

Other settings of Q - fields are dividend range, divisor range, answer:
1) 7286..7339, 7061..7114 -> 1.02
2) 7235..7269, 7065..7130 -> 1.01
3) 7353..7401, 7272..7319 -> 1.05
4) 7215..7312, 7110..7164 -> 1.03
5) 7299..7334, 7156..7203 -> 1.08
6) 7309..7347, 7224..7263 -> 1.05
